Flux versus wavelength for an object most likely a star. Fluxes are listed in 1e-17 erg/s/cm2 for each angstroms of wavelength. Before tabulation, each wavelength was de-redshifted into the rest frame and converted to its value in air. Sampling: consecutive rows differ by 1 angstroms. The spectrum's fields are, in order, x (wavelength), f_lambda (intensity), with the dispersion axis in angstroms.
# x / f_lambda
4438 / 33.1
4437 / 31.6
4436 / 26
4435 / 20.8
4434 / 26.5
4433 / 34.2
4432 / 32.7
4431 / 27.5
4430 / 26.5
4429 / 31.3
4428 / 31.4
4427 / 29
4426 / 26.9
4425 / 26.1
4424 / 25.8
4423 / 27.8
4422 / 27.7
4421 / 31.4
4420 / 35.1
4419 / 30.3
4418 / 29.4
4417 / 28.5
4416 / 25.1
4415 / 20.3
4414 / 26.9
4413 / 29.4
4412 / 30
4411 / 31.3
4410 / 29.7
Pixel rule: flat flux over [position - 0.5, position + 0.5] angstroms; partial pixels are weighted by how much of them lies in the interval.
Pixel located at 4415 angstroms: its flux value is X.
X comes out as 20.3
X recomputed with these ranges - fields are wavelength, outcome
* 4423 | 27.8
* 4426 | 26.9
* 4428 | 31.4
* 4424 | 25.8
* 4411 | 31.3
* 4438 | 33.1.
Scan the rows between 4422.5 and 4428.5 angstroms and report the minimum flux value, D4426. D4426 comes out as 25.8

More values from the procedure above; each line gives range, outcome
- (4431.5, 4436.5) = 20.8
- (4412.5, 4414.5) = 26.9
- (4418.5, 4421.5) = 30.3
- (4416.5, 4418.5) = 28.5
